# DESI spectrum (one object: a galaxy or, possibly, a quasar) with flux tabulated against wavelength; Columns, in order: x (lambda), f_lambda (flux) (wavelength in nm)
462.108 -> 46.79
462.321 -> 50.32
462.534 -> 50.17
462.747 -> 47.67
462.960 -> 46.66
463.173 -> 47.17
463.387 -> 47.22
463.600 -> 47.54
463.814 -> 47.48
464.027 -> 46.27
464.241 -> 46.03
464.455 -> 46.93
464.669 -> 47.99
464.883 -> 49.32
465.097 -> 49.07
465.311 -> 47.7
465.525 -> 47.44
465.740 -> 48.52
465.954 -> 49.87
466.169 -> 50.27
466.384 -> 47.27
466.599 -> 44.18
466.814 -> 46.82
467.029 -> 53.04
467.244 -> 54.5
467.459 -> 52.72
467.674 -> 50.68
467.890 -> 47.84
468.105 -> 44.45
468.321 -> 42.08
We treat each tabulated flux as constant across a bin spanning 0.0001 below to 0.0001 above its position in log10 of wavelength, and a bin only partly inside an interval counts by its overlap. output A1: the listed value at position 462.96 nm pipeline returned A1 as 46.66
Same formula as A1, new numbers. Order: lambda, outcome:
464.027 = 46.27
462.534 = 50.17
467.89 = 47.84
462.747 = 47.67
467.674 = 50.68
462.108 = 46.79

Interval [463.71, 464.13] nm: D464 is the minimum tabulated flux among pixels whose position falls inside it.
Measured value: 46.27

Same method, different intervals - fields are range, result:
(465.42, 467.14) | 44.18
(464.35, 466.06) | 46.93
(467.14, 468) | 47.84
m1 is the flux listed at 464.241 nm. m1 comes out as 46.03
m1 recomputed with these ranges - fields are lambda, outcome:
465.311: 47.7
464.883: 49.32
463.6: 47.54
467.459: 52.72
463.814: 47.48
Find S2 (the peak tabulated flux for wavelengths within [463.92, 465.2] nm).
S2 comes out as 49.32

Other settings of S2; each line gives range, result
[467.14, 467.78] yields 54.5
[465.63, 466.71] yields 50.27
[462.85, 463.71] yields 47.54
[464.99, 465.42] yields 49.07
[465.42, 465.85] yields 48.52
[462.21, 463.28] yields 50.32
